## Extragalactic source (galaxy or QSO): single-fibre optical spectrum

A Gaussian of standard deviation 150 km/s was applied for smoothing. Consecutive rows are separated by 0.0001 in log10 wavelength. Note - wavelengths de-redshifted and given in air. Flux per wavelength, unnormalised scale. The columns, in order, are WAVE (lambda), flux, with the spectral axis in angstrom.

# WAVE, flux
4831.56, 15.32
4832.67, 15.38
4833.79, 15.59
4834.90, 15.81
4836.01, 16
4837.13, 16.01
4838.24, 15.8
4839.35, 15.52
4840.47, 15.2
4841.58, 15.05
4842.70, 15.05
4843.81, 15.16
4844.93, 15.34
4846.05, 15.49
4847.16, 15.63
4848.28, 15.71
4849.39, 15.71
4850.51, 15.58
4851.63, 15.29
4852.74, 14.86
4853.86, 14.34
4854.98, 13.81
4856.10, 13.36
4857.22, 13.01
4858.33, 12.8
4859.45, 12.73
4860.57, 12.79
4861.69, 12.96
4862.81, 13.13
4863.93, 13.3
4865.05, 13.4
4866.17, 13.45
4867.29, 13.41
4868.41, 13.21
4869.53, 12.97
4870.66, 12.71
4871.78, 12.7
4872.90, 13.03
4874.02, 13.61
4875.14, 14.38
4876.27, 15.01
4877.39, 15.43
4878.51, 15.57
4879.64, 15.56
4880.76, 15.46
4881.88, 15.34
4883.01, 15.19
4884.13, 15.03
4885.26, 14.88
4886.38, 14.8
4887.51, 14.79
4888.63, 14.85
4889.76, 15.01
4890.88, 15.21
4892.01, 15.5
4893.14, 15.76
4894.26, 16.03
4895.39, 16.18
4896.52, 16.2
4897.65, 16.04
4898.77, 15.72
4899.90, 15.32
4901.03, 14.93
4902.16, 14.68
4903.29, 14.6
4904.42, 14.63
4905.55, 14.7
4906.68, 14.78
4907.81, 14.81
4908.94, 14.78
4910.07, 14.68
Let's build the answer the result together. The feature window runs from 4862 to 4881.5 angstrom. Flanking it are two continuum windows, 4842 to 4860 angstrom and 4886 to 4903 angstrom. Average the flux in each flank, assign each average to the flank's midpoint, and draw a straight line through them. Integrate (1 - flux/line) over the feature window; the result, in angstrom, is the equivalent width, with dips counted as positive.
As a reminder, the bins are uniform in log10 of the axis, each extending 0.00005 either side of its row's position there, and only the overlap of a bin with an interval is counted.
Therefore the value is 1.4 angstrom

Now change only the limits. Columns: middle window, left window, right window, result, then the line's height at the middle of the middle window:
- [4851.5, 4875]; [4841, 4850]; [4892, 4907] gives 3.1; 15.4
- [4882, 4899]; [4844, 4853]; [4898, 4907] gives -0.4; 15.1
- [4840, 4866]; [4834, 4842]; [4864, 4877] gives 0.6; 14.6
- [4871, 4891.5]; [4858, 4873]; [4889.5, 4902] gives -0.5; 14.4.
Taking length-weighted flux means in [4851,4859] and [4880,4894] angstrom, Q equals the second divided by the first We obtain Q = 1.09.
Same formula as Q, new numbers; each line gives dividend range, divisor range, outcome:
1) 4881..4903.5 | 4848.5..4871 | 1.12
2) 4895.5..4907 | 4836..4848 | 0.98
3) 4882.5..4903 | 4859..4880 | 1.12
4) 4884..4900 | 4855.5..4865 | 1.18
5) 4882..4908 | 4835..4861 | 1.03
